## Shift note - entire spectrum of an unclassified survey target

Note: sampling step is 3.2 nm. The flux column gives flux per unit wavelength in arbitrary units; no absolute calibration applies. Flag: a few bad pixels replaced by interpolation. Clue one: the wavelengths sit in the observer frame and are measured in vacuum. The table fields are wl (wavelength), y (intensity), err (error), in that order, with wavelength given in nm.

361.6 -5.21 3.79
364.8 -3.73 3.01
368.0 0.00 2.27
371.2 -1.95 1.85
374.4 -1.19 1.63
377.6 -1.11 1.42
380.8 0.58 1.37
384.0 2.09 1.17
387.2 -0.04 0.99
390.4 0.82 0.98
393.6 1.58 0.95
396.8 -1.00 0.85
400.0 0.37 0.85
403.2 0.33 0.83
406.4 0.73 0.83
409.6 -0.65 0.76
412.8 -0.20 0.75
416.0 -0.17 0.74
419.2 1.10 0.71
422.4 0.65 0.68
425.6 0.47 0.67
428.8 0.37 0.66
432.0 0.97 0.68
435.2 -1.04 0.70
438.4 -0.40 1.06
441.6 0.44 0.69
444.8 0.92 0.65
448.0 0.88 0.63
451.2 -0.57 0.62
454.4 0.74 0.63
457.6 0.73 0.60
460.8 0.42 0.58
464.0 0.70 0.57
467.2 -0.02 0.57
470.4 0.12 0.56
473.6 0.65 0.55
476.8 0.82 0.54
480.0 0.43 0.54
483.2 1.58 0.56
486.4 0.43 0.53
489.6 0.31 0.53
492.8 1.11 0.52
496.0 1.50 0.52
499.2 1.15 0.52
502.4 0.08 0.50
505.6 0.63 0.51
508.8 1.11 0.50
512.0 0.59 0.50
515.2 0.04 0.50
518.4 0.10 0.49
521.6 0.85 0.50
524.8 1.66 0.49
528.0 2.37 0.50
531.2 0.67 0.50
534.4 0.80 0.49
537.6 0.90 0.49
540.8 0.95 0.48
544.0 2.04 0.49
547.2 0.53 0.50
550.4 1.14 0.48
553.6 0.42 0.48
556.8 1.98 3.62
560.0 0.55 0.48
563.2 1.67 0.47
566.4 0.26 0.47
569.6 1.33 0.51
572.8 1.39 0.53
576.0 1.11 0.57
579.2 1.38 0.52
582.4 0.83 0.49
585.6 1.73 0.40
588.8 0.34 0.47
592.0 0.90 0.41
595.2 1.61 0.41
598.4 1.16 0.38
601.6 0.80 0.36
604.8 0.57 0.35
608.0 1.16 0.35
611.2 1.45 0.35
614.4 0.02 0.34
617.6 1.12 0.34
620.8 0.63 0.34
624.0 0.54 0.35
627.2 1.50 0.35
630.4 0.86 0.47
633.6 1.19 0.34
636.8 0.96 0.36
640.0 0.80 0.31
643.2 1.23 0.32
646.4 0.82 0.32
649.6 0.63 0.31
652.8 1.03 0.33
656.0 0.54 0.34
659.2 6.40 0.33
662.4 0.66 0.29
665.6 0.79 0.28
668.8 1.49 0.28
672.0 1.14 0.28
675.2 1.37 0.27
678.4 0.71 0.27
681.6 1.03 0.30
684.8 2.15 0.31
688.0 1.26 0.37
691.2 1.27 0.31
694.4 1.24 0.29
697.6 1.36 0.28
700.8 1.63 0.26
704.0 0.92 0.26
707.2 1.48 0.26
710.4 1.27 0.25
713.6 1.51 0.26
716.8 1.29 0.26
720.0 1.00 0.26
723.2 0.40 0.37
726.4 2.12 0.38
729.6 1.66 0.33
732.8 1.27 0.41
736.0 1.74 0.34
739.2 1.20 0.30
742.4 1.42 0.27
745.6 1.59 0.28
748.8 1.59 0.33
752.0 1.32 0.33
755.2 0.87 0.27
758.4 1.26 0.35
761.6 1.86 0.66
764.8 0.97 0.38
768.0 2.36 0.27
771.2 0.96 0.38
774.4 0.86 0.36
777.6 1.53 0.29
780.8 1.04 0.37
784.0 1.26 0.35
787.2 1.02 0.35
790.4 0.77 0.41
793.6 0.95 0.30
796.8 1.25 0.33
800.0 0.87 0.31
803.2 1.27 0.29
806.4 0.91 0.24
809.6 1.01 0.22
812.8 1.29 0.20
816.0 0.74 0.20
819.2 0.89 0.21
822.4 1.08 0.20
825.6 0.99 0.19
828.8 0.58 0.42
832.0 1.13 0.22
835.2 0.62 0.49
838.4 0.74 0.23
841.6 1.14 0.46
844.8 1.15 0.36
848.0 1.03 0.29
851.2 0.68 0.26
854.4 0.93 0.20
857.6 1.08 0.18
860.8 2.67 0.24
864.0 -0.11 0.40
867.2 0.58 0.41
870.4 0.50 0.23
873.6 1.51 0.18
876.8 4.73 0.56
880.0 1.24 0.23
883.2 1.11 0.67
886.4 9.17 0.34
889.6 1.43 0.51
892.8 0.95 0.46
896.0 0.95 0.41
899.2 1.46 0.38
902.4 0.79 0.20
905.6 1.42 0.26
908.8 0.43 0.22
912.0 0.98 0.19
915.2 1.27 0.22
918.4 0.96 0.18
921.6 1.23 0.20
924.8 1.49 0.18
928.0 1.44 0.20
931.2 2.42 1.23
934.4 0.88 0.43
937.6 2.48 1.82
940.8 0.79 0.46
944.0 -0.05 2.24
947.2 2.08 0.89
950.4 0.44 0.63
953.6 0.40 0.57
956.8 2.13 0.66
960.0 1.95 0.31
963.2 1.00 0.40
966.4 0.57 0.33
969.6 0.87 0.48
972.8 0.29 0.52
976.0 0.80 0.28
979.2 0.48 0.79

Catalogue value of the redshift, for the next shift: 0.77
